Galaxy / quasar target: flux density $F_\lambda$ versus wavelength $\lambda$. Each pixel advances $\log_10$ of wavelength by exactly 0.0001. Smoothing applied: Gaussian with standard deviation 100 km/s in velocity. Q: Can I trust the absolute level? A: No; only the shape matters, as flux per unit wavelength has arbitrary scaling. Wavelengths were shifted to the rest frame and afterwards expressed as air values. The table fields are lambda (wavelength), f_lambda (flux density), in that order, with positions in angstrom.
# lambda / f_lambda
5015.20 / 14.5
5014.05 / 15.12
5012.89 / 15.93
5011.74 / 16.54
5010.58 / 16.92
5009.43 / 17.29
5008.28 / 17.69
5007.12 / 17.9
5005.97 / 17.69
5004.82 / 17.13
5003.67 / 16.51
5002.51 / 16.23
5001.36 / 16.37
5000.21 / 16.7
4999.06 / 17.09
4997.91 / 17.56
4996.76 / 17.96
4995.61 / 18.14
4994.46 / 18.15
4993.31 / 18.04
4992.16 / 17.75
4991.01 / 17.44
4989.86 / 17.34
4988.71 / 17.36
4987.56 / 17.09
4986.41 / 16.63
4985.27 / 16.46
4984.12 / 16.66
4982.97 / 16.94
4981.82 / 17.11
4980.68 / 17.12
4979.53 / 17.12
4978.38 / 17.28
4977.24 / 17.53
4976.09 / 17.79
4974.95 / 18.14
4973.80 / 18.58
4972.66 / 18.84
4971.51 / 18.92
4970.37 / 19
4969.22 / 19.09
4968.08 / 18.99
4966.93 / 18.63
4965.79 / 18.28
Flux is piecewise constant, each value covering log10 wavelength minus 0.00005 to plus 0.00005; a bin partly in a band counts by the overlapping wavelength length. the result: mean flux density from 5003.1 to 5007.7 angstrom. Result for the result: 17.3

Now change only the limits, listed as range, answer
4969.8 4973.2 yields 18.9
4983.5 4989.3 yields 16.8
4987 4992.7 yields 17.4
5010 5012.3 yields 16.7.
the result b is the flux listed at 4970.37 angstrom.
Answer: 19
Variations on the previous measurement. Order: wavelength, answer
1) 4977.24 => 17.53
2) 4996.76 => 17.96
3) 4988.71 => 17.36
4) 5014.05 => 15.12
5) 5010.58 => 16.92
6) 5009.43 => 17.29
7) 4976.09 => 17.79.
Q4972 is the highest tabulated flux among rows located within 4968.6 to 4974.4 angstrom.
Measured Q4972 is 19.09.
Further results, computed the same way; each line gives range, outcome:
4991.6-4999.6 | 18.15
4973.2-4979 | 18.58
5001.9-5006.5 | 17.69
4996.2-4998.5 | 17.96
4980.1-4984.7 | 17.12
